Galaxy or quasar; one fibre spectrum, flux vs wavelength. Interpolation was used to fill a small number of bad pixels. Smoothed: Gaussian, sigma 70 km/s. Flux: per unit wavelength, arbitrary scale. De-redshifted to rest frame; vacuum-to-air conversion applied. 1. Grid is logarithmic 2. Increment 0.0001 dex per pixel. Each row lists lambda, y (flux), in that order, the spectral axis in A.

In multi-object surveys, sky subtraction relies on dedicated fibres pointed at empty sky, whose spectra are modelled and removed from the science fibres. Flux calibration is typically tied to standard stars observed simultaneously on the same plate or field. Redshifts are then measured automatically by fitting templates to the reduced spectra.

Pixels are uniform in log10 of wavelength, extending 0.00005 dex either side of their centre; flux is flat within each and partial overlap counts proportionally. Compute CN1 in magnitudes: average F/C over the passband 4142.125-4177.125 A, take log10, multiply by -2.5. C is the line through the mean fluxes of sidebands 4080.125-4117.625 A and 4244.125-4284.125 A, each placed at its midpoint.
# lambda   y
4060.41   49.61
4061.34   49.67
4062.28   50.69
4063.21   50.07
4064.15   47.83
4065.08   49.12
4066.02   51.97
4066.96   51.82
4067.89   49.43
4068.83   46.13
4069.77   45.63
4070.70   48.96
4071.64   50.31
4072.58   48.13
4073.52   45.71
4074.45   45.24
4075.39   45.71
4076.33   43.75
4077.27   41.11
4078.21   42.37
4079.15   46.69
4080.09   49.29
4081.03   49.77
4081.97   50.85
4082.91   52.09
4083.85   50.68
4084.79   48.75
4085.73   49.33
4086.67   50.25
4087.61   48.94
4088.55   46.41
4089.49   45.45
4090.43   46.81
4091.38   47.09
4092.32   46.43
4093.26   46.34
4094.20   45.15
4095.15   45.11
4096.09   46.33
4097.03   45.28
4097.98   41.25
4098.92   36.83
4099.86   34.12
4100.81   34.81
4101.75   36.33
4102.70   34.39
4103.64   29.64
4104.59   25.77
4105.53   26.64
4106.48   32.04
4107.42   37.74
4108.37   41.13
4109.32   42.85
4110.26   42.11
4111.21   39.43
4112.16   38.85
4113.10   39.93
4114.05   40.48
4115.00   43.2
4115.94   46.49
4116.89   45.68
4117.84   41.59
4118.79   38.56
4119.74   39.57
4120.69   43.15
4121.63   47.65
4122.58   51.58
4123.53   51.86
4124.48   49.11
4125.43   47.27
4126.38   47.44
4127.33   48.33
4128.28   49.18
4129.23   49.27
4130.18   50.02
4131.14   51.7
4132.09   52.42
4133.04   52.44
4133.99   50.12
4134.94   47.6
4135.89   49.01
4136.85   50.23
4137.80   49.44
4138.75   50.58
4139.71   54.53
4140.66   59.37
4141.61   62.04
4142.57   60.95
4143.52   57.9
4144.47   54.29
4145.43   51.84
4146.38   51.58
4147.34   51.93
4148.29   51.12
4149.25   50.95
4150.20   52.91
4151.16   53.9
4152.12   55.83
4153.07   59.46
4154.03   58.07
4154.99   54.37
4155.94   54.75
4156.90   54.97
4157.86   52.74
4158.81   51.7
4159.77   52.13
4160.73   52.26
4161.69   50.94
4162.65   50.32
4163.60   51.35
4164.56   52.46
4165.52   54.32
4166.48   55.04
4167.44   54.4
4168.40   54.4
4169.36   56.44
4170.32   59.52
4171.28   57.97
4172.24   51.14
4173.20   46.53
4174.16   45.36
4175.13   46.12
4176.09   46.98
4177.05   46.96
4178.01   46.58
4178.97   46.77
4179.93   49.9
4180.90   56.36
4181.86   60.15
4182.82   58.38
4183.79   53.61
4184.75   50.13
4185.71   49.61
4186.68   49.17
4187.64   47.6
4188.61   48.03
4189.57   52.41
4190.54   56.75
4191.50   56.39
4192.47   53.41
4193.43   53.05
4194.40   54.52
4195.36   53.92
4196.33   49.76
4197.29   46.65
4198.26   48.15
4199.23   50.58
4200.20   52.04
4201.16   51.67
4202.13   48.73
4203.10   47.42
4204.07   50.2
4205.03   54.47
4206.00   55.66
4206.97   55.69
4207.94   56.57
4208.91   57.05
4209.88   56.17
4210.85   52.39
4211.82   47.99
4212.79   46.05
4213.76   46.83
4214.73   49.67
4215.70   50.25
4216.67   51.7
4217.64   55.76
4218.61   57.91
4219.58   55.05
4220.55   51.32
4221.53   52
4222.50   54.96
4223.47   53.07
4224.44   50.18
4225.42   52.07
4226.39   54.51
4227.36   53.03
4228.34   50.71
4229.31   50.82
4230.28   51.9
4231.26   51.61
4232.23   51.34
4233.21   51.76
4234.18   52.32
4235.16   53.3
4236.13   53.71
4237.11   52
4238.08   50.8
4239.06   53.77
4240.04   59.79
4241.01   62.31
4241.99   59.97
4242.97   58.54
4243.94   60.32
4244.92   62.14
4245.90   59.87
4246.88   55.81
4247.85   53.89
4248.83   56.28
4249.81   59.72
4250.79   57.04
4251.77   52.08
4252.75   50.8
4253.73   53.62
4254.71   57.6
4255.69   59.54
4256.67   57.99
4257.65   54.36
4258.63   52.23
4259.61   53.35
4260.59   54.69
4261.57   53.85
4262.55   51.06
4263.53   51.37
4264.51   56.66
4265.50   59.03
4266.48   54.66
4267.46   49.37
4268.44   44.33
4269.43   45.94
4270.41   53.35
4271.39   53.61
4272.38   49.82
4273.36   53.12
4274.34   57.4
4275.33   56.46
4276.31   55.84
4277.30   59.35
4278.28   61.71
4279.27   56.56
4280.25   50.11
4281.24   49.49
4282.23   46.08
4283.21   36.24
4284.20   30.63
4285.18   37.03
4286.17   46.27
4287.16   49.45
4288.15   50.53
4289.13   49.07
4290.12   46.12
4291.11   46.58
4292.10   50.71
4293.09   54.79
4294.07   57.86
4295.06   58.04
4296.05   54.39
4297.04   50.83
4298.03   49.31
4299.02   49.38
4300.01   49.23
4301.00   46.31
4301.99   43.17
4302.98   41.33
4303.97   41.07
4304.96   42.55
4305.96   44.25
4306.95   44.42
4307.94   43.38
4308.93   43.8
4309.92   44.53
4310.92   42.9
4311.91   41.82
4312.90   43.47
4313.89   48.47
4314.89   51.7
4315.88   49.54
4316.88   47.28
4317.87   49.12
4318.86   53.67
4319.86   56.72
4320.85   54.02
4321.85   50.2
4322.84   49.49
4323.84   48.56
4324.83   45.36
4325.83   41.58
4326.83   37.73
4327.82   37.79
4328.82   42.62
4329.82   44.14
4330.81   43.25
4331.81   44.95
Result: -0.14 mag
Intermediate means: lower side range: 42.4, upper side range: 53.7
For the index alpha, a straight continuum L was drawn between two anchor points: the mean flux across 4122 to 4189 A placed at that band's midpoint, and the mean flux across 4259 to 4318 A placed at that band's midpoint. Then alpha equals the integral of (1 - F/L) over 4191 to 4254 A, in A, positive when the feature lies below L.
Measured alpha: -3.4 A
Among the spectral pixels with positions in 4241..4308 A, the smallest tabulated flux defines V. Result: 30.63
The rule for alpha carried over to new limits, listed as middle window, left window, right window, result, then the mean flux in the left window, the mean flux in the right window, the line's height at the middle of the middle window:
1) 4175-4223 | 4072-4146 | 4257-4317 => -4.3 A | 45.8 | 49.4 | 47.6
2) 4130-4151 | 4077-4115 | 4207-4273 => -3.2 A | 42.4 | 53.8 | 45.9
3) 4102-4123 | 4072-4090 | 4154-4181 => 4.1 A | 47.4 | 51.9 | 49.1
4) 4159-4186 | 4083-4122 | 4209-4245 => -2.1 A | 41.8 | 53.4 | 48.3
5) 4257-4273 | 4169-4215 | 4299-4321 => -1.3 A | 51.6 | 46.4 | 48.4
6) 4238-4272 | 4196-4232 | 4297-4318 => -4.1 A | 51.9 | 45.6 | 49.2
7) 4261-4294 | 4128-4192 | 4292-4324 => -0.9 A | 52.6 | 48.3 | 49.2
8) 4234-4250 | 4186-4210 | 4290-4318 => -2.1 A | 52.2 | 47.5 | 50.2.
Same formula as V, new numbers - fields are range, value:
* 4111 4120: 38.56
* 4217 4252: 50.18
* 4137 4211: 45.36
